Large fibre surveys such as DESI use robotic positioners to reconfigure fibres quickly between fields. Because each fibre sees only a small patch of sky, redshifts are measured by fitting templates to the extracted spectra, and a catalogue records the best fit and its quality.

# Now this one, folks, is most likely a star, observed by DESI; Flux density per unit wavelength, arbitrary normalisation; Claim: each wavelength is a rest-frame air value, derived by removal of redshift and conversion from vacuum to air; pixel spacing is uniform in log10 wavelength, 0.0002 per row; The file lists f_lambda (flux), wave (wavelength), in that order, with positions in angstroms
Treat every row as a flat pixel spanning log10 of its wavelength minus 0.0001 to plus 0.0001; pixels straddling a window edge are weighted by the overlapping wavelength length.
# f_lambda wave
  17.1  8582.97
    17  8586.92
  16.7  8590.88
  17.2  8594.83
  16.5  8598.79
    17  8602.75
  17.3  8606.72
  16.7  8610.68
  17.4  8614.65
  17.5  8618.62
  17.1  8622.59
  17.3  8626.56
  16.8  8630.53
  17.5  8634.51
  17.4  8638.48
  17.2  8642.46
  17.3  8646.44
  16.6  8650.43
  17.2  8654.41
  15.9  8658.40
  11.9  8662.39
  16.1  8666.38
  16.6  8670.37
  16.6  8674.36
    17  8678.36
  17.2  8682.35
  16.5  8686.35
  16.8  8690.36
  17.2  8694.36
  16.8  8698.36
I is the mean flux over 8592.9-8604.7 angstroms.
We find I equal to 16.9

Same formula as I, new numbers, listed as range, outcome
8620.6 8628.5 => 17.2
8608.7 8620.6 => 17.2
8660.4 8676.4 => 15.3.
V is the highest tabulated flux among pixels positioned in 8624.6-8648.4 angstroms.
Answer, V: 17.5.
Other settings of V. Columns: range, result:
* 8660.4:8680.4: 17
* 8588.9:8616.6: 17.4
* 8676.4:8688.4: 17.2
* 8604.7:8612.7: 17.3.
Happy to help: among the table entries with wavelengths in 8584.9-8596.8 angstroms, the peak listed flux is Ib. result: 17.2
